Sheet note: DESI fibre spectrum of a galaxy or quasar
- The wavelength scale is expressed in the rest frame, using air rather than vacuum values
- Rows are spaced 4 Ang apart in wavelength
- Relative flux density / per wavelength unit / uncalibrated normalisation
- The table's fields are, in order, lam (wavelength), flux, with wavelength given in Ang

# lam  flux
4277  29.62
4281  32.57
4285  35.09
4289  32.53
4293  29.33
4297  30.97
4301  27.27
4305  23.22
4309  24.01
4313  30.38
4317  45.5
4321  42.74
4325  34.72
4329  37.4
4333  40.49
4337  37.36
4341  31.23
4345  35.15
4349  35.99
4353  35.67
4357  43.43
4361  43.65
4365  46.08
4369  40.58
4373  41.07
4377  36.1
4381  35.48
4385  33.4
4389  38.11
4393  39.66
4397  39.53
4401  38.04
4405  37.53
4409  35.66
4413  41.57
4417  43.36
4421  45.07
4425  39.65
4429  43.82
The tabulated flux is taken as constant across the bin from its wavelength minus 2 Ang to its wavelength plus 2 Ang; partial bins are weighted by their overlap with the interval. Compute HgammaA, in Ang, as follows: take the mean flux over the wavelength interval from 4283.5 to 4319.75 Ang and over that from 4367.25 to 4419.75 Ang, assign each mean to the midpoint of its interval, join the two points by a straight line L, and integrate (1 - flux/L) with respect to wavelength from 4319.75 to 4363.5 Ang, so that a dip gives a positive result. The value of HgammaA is -4.7 Ang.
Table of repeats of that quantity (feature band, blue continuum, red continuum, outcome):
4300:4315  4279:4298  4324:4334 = 3.7 Ang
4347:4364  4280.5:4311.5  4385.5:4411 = -2.9 Ang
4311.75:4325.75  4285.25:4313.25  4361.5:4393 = -3.6 Ang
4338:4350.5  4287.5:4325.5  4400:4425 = 0.2 Ang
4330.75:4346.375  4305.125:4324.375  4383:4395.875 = -0.4 Ang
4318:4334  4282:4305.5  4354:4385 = -2.2 Ang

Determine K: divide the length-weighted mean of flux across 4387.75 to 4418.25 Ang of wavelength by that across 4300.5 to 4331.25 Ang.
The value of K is 1.17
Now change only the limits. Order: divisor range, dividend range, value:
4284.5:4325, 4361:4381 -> 1.27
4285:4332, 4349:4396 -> 1.20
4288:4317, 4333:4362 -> 1.28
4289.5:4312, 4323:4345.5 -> 1.31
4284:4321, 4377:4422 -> 1.23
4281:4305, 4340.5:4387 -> 1.26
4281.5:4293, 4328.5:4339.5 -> 1.16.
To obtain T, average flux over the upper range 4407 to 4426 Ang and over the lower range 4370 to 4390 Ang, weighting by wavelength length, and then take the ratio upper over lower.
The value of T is 1.1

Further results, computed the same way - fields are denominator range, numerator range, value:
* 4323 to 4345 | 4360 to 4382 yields 1.12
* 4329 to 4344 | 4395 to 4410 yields 1.04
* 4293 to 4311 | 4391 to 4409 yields 1.44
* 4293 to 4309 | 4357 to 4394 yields 1.46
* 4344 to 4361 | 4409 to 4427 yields 1.08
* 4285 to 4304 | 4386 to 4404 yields 1.27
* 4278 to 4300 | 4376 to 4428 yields 1.22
